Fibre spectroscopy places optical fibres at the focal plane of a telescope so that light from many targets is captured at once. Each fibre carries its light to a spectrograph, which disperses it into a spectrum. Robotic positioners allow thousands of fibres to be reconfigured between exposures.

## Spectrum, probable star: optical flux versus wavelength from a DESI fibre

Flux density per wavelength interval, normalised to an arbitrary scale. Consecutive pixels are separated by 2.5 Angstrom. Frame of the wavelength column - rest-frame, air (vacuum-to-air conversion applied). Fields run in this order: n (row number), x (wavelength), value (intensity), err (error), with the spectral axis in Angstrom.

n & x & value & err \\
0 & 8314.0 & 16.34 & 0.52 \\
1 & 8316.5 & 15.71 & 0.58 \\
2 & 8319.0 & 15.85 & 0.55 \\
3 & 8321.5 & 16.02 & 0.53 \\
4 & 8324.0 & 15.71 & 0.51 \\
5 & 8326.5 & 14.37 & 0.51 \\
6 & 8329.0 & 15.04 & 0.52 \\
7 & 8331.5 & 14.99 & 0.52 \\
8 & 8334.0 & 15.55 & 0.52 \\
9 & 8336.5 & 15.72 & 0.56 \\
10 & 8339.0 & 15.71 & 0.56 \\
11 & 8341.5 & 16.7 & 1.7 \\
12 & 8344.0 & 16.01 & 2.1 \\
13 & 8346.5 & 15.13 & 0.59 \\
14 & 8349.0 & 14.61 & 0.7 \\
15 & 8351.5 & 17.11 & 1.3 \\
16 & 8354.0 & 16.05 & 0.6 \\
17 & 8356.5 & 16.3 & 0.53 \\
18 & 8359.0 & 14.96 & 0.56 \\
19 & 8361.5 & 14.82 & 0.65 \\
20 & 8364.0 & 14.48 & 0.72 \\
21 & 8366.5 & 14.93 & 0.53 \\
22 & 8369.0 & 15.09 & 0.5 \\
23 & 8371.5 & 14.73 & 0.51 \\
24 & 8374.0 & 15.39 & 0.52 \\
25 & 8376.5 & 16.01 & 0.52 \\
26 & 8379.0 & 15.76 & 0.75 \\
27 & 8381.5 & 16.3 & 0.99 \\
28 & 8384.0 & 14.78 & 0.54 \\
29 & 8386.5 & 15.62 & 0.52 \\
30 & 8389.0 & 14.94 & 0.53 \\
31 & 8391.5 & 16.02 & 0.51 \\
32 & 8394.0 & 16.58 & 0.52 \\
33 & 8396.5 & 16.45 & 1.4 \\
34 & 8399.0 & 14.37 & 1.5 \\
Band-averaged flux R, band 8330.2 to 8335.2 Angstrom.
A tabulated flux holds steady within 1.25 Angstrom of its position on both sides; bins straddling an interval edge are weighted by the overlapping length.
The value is 15.3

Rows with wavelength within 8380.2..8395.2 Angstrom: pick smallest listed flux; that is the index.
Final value 14.78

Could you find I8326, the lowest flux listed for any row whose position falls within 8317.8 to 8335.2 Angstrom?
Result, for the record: 14.37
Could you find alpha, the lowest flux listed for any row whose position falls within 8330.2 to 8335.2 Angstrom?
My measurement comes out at 14.99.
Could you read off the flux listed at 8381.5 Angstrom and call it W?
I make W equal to 16.3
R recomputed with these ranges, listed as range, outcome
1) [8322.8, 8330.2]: 15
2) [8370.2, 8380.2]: 15.5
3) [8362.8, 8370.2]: 14.8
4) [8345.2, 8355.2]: 15.7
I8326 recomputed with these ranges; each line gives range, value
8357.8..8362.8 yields 14.82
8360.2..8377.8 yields 14.48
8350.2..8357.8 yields 16.05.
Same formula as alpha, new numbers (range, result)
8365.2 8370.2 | 14.93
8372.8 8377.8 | 15.39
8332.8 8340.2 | 15.55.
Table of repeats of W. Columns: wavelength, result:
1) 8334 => 15.55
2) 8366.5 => 14.93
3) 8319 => 15.85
